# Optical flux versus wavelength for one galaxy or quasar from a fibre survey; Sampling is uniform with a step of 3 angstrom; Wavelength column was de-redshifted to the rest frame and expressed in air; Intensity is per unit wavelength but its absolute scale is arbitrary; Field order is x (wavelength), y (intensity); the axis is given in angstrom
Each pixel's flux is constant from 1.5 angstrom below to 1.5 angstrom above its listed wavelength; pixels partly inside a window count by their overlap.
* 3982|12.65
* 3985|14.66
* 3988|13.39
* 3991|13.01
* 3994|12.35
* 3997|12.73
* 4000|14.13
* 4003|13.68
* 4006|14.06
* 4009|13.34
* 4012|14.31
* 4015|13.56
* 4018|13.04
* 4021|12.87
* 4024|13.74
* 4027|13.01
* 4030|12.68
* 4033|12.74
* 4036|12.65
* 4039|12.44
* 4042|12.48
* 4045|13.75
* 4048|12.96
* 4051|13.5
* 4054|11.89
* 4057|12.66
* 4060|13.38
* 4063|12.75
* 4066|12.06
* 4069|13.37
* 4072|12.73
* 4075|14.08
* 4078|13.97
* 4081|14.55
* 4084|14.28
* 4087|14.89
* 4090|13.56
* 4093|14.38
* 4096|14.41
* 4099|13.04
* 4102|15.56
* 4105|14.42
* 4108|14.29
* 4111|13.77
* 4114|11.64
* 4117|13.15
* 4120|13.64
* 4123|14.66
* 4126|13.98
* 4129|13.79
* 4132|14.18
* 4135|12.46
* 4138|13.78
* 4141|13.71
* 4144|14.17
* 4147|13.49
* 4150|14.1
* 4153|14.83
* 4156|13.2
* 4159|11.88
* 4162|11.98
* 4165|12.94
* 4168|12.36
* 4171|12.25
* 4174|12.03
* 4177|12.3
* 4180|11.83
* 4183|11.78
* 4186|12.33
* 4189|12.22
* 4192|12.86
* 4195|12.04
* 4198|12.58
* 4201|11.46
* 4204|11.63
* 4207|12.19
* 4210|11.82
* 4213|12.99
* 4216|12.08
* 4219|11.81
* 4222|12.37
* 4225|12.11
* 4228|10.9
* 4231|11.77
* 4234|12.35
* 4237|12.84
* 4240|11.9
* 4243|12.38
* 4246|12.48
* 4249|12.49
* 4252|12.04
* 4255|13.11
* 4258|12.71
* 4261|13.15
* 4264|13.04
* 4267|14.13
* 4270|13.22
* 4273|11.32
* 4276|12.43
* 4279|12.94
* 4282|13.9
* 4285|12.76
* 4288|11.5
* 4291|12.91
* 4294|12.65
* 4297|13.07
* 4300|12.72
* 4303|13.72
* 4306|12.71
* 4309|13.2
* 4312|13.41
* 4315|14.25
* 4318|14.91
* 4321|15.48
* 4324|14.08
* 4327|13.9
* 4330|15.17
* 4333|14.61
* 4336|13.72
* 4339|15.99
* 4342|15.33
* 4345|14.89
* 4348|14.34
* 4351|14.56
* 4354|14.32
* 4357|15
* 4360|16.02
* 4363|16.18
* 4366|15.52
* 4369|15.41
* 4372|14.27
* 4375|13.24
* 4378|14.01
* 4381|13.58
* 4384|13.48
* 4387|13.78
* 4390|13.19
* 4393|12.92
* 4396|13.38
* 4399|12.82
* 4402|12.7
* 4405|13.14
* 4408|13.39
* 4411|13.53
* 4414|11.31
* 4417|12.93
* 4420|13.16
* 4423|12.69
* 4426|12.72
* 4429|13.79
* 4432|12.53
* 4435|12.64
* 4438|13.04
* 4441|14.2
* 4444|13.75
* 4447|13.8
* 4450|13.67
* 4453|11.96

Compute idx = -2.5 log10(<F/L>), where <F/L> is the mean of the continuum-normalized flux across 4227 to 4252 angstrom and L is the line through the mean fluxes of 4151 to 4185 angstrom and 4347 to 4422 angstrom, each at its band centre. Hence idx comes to 0.07 mag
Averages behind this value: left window 12.5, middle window 12.2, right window 13.8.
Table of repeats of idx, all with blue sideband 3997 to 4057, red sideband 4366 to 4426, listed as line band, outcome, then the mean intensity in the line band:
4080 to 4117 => -0.06 mag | 14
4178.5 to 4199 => 0.09 mag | 12.2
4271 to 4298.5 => 0.06 mag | 12.6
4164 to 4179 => 0.08 mag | 12.3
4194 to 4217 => 0.10 mag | 12.1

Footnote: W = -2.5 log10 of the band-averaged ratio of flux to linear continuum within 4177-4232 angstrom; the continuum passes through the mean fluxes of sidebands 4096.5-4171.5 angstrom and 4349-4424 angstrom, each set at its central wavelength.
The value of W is 0.131 mag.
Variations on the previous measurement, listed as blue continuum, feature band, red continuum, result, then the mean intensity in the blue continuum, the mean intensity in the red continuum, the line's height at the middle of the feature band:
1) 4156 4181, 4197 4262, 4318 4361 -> 0.08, 12.3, 14.8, 13.2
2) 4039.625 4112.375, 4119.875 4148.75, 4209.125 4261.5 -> -0.05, 13.6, 12.3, 13.1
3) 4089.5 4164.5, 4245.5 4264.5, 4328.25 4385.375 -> 0.12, 13.7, 14.7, 14.3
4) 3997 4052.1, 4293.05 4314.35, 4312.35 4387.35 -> 0.10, 13.3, 14.6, 14.4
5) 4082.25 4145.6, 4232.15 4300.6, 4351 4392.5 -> 0.12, 13.9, 14.4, 14.2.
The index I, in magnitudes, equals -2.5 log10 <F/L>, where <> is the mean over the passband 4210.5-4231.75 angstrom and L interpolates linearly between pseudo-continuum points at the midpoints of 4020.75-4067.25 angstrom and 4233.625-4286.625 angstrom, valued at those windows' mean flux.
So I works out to 0.07 mag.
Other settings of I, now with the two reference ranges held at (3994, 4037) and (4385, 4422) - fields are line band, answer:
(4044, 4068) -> 0.03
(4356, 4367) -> -0.20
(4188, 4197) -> 0.07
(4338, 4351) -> -0.15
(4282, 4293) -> 0.04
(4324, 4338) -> -0.10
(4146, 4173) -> 0.02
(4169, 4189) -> 0.09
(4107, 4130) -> -0.03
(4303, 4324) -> -0.07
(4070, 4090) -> -0.06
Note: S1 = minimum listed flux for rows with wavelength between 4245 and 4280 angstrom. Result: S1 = 11.32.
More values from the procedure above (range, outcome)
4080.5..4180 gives 11.64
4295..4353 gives 12.71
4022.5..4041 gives 12.44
